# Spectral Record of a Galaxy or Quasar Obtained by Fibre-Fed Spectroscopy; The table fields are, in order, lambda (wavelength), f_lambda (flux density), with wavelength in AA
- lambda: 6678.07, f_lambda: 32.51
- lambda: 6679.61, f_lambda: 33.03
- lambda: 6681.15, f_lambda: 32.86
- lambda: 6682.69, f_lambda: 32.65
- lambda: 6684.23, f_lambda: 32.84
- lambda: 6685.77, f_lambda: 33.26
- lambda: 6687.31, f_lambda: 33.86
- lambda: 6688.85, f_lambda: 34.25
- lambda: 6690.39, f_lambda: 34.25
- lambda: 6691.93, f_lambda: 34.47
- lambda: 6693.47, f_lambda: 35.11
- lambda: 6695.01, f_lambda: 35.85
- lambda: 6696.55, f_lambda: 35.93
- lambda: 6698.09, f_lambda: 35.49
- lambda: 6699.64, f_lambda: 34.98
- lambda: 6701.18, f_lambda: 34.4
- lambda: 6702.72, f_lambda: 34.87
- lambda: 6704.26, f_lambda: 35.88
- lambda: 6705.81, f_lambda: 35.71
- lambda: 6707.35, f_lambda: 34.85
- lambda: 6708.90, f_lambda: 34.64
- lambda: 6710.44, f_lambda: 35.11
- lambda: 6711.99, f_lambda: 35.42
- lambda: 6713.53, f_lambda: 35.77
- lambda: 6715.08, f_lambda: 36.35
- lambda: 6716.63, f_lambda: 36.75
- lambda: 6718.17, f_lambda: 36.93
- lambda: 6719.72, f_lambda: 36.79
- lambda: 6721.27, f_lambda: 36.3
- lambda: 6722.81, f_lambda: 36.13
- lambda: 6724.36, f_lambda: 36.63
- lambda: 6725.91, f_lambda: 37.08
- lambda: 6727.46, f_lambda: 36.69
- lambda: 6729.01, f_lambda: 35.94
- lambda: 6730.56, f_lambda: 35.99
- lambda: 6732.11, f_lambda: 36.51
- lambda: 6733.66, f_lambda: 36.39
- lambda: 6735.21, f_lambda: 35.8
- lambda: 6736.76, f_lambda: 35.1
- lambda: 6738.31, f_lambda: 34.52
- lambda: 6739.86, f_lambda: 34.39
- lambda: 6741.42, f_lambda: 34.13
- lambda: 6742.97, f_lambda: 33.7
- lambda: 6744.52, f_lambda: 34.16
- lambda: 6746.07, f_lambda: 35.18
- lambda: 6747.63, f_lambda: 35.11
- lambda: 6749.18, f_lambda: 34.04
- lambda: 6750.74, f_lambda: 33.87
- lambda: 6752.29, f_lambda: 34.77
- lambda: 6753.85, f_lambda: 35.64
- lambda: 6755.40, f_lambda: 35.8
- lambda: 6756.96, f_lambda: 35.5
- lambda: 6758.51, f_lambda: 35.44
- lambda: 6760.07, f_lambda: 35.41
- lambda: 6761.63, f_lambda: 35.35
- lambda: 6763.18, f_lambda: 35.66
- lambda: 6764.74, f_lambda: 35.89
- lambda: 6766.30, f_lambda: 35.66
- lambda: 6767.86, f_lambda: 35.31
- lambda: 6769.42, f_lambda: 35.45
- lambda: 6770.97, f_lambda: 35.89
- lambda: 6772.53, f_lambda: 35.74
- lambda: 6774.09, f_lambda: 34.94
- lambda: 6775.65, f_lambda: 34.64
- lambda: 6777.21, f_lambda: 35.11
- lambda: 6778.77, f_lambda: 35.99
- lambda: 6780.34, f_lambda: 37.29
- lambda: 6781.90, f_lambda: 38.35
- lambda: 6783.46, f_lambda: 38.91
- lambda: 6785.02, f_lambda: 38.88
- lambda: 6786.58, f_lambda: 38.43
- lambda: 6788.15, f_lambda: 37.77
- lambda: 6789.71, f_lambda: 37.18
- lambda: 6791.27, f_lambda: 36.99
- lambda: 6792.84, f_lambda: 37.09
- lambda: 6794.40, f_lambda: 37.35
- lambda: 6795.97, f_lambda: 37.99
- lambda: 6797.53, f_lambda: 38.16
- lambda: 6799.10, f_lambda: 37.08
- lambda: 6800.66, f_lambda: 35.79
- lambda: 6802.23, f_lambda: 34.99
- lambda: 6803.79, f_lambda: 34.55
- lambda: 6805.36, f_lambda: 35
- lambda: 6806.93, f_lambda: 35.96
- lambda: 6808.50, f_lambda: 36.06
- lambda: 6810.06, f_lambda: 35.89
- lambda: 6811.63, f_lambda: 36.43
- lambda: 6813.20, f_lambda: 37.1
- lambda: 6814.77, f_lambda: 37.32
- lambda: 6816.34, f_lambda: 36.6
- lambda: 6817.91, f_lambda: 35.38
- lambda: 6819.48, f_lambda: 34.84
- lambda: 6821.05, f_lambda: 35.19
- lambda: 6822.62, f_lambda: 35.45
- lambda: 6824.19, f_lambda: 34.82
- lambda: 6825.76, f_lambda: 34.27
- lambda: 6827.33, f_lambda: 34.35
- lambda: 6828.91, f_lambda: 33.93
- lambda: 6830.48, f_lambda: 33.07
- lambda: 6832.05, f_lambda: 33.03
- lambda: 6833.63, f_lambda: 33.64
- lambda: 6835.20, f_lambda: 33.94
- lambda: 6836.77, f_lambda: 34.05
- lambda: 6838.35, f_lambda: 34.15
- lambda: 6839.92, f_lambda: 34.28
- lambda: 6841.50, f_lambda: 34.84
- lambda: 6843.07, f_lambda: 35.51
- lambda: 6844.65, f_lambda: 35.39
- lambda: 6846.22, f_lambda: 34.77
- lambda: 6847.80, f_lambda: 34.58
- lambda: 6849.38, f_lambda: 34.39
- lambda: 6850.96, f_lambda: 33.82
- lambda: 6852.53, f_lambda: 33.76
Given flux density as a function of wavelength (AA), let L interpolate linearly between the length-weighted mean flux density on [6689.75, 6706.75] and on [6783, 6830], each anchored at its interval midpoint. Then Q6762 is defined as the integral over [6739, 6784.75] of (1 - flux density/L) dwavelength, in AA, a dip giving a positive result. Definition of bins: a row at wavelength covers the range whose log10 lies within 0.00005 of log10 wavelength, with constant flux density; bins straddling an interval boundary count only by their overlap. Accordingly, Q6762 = 0.5 AA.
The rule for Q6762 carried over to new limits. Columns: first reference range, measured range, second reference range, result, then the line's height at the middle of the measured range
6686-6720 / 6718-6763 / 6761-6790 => 0.52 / 35.9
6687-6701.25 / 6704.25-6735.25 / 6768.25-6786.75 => -0.58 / 35.4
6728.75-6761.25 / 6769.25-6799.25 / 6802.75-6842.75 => -1.67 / 35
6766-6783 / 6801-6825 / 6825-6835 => -0.92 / 34.4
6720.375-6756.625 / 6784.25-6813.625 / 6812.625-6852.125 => -1.51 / 35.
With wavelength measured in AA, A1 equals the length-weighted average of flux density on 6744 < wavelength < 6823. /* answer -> 36.1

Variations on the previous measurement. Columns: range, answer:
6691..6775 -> 35.5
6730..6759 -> 35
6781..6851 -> 35.7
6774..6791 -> 37.1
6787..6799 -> 37.5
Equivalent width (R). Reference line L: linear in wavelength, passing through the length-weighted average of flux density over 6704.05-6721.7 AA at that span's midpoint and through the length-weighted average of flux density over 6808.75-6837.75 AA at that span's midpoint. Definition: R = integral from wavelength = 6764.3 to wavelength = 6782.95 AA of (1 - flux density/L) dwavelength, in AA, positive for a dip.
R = -0.3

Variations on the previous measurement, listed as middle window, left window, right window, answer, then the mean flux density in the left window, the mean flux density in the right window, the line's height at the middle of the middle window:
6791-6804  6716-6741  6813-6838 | -0.6 AA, 36.1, 34.7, 35.1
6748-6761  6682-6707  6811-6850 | -0.1 AA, 34.6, 34.8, 34.7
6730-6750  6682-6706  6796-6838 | -0.1 AA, 34.6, 35.3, 34.9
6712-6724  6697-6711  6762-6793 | -0.3 AA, 35.1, 36.5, 35.4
